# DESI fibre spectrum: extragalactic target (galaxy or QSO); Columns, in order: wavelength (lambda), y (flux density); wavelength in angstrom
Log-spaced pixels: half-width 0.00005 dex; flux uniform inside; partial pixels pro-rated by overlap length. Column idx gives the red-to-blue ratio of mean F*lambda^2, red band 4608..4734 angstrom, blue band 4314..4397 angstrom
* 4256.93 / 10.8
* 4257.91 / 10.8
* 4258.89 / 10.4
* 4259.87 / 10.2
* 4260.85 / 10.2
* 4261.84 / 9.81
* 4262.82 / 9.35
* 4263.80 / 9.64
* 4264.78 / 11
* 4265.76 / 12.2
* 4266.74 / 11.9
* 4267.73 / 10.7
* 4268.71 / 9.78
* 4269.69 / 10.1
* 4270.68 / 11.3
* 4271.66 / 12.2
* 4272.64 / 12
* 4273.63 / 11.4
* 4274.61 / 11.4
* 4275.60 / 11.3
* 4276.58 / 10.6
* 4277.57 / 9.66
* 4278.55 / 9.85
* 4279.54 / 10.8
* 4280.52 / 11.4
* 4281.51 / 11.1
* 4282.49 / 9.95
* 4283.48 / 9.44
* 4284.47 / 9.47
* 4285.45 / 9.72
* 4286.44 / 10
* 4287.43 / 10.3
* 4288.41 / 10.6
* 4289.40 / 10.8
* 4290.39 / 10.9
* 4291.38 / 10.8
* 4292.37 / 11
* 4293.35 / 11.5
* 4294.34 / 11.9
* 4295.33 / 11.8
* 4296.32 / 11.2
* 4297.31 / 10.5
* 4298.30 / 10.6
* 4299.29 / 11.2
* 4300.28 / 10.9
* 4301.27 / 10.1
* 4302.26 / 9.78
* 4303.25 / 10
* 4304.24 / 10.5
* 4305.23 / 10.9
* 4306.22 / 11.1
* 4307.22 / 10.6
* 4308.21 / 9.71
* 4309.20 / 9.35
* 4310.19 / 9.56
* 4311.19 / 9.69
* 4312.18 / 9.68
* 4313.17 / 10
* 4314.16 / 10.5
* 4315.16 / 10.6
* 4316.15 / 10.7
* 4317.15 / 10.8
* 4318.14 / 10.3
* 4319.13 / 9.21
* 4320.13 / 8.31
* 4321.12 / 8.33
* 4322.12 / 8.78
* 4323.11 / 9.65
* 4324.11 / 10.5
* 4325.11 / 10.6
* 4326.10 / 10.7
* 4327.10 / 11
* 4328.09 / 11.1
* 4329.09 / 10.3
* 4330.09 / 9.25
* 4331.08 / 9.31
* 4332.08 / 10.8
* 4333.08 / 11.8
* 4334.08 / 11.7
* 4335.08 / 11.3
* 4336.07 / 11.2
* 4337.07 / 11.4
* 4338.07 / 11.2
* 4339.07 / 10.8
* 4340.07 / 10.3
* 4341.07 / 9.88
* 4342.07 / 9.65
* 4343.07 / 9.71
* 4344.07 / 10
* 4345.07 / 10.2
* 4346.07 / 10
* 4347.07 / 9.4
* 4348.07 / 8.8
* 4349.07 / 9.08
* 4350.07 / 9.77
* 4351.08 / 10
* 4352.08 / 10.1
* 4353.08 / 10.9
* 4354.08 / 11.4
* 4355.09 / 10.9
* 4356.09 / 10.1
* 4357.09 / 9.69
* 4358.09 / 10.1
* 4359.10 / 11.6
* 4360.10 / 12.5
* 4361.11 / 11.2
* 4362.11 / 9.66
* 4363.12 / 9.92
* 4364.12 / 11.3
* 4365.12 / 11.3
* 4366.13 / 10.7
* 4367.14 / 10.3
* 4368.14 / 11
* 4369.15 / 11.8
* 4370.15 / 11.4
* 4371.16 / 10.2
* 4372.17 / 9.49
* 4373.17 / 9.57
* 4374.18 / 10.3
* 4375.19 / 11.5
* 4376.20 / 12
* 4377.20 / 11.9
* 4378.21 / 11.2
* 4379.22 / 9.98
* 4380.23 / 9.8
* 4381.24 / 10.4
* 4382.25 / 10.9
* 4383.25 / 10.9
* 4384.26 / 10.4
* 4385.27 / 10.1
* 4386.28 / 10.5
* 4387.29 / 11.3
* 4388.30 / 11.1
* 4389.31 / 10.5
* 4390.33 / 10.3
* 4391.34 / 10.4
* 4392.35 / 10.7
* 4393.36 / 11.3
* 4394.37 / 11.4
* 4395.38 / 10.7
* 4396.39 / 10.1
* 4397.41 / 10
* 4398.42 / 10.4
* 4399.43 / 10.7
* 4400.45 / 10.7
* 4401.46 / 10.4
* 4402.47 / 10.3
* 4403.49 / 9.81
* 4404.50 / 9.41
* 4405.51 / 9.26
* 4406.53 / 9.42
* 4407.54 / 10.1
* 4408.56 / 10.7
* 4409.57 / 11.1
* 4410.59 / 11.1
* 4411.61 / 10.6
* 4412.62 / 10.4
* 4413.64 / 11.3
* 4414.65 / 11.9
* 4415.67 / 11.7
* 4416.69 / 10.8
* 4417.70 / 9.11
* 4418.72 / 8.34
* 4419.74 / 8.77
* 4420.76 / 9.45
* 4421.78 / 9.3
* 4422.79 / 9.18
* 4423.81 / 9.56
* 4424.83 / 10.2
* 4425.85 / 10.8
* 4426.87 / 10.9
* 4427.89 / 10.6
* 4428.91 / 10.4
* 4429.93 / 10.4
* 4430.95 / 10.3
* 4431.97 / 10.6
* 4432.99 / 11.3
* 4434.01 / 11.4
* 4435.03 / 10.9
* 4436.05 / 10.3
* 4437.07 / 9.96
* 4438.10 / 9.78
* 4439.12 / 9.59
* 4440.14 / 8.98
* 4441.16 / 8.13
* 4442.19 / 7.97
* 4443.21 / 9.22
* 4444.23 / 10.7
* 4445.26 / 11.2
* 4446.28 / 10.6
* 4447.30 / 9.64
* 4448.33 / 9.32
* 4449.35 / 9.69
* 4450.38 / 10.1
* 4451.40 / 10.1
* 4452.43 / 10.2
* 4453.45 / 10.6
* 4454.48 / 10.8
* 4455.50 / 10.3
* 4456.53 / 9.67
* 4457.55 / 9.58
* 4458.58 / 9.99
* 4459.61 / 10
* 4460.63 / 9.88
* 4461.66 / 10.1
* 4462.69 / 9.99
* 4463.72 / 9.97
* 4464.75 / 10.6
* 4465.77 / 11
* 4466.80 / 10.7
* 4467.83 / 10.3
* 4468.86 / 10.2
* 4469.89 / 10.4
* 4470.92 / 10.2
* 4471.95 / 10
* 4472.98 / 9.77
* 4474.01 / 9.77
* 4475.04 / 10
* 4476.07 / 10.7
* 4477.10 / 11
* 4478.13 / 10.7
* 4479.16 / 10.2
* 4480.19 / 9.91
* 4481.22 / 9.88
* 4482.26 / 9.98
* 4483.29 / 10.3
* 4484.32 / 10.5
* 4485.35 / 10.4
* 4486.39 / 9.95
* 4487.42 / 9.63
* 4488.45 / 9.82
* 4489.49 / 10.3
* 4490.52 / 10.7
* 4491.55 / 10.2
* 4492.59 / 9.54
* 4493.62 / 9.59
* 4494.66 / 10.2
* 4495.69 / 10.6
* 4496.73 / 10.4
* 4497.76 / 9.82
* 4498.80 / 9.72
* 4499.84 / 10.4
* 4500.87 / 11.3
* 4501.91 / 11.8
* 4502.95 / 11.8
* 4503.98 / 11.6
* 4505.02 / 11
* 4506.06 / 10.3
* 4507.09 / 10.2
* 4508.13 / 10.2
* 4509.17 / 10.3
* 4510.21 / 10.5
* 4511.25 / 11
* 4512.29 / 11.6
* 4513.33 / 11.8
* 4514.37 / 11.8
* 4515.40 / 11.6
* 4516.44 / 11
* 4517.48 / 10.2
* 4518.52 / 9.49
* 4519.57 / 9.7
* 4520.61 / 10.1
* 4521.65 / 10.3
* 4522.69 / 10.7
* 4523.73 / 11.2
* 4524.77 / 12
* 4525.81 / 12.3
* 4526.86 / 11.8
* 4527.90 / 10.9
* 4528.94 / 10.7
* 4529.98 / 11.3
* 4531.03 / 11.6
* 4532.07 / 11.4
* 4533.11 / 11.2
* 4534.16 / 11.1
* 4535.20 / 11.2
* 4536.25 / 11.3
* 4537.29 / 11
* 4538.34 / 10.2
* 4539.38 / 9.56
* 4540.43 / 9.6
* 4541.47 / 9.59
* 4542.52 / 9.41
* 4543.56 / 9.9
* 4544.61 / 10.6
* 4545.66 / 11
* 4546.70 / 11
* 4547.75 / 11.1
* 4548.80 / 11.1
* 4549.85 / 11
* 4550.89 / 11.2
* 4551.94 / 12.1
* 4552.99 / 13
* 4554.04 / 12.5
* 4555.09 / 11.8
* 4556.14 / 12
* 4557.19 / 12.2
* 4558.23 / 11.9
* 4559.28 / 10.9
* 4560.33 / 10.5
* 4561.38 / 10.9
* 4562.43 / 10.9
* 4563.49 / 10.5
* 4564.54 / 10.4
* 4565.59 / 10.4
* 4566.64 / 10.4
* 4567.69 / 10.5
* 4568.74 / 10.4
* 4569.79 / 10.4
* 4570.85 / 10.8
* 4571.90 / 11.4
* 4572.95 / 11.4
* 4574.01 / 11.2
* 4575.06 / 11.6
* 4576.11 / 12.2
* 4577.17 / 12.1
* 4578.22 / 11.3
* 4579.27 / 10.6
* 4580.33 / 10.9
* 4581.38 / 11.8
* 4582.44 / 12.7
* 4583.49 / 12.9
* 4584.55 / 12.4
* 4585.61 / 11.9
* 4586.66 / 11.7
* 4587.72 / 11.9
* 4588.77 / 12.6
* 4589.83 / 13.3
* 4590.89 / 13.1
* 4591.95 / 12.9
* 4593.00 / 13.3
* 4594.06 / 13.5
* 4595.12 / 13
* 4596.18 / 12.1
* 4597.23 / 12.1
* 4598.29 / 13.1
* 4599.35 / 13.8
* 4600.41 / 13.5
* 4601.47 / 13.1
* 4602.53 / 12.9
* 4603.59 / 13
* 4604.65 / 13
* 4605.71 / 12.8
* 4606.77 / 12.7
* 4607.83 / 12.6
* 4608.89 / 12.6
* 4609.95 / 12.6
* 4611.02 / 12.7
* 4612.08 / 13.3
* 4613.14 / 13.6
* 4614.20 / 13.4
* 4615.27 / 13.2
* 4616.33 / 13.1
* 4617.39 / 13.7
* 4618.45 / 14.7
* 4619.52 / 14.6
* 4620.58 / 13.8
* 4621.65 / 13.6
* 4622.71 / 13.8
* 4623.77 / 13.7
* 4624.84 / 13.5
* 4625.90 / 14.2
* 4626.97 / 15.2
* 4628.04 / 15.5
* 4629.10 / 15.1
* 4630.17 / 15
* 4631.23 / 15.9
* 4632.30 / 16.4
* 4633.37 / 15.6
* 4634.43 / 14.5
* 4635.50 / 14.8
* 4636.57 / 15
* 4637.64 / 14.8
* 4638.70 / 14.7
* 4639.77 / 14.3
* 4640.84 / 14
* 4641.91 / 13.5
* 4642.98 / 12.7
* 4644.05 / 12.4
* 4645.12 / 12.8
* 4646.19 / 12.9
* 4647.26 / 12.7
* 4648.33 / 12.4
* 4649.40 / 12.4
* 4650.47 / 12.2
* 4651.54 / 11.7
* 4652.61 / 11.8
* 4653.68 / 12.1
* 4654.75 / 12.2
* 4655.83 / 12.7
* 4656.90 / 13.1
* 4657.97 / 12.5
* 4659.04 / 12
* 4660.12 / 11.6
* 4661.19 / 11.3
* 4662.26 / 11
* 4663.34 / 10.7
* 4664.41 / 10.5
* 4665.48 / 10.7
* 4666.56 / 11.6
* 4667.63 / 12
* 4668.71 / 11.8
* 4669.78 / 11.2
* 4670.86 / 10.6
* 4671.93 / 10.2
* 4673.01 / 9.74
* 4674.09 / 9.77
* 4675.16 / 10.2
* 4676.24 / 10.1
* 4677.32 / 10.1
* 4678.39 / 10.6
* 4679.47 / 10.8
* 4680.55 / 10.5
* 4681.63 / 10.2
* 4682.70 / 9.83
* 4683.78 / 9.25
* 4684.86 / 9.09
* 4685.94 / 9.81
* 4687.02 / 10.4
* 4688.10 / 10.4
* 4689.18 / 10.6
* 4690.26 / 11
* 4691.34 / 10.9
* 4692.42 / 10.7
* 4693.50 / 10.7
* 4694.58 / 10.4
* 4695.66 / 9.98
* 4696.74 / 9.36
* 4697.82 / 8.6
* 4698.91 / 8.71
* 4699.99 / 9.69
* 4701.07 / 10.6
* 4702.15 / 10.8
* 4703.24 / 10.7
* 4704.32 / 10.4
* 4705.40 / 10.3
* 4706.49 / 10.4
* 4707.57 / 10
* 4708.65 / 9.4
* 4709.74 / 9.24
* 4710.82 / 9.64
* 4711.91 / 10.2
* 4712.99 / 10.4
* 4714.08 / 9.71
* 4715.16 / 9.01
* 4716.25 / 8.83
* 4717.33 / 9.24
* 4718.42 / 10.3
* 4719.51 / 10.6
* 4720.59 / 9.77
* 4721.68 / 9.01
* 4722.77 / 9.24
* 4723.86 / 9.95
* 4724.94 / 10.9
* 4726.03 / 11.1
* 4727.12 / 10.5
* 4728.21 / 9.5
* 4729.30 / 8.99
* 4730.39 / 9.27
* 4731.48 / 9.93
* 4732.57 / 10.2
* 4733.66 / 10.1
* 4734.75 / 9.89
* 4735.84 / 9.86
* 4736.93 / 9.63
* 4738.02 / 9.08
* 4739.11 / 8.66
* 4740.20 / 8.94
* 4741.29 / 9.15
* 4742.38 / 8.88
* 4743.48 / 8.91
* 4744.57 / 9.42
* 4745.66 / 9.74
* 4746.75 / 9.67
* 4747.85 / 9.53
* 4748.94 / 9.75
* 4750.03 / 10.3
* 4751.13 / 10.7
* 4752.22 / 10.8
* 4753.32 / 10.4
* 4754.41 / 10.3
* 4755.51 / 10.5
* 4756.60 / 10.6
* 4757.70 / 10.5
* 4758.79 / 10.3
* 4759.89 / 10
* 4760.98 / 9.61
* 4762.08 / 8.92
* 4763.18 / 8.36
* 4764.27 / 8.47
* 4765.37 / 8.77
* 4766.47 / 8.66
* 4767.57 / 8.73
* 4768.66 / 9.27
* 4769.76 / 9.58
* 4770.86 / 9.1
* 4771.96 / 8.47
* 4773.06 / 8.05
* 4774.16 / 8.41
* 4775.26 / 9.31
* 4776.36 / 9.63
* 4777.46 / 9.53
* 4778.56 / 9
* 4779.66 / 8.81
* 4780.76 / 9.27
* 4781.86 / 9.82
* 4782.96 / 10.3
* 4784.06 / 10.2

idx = 1.3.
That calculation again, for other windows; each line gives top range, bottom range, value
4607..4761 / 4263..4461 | 1.25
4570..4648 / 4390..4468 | 1.40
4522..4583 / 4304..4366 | 1.19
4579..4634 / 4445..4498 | 1.39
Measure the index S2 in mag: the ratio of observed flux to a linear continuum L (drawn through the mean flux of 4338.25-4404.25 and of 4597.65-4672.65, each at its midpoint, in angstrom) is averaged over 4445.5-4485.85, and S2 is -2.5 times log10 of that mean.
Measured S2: 0.12 mag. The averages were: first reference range 10.5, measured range 10.2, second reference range 13.1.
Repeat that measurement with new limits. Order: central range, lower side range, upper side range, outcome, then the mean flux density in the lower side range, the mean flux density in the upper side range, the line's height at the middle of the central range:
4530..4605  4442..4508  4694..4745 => -0.15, 10.2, 9.73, 10.1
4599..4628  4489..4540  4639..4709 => -0.22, 10.8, 11.1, 11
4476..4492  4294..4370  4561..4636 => 0.15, 10.4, 12.8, 11.8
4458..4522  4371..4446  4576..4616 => 0.09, 10.3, 12.6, 11.3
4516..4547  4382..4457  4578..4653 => 0.12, 10.3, 13.3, 12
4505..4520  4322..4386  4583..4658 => 0.14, 10.5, 13.4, 12.2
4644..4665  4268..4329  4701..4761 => -0.20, 10.5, 9.88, 9.98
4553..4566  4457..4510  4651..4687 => -0.07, 10.3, 10.9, 10.6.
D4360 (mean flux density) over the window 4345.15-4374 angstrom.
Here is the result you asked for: 10.4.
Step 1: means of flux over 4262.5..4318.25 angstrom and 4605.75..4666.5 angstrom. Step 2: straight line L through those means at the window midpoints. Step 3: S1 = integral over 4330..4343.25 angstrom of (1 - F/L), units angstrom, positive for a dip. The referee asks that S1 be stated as 0.4 angstrom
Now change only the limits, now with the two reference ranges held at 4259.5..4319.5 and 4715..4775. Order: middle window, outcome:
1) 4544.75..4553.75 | -1.3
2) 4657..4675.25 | -2.5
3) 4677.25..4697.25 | -1.1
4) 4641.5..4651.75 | -2.9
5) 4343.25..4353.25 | 0.6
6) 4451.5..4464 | 0.1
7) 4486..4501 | 0.0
